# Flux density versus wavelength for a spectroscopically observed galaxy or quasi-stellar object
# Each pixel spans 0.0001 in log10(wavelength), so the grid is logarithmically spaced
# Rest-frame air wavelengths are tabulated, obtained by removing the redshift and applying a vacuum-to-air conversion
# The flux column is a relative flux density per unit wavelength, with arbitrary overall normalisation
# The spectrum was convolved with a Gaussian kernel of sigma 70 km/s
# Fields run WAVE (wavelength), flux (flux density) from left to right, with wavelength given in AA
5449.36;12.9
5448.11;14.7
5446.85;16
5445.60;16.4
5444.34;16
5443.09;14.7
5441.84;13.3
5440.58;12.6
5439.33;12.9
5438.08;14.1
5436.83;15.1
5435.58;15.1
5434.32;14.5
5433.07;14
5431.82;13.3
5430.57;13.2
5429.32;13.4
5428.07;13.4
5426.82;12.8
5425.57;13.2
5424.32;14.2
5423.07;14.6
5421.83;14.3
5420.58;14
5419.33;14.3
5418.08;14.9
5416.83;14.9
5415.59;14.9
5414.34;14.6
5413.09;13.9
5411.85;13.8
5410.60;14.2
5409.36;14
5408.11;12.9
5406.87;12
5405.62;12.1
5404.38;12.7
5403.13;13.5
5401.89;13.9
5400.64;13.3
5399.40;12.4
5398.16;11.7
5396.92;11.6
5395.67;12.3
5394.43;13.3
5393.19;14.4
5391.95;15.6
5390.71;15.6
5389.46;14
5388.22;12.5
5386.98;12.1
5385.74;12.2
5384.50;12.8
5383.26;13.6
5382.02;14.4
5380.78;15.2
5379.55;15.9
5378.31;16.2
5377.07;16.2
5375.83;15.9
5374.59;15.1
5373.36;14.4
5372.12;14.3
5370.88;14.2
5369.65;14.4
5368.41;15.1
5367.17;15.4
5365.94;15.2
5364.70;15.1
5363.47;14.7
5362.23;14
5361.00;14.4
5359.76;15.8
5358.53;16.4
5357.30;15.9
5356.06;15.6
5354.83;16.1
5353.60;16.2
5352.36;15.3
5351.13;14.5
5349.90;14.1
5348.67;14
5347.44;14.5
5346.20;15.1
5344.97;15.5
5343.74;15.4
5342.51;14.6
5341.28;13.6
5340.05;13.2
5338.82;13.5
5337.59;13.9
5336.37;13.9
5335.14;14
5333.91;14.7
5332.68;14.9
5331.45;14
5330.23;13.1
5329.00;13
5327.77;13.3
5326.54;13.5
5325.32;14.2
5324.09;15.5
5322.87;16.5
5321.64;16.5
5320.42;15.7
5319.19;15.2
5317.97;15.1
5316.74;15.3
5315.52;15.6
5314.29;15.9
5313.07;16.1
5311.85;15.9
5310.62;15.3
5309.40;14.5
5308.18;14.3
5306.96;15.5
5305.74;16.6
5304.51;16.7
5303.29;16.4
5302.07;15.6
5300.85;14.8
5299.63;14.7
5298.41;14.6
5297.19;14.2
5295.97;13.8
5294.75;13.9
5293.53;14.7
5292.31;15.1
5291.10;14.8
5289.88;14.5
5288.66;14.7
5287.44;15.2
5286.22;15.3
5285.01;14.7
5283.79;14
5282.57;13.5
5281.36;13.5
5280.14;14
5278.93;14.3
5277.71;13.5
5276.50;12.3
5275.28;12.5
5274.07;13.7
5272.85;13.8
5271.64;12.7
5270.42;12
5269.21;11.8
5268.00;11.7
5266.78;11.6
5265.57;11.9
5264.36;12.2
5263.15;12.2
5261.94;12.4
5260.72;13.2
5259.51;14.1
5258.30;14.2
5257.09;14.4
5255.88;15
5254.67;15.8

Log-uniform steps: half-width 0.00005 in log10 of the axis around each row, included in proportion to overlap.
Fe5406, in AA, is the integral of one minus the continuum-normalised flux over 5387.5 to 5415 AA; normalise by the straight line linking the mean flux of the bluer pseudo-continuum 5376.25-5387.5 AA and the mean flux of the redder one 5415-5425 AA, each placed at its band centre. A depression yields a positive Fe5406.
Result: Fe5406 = 2.0 AA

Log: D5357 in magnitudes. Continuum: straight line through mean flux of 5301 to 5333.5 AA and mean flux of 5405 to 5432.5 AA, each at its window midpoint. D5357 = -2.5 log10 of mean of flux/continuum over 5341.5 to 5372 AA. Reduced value -0.03 mag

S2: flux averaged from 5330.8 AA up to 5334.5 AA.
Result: 14.5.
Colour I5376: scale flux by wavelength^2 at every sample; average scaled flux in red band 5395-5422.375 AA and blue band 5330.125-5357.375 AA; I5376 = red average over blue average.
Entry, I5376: 0.94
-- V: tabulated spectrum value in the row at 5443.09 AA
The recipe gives 14.7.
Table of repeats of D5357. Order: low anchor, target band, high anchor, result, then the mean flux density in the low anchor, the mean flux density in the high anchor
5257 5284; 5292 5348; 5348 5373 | -0.05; 13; 15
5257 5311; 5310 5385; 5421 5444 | -0.07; 14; 13.8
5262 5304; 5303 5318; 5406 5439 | -0.13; 13.8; 14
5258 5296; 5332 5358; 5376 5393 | -0.05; 13.5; 14.4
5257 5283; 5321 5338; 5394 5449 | -0.09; 12.9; 13.8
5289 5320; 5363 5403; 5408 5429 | 0.02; 15.2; 14.1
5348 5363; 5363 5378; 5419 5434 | -0.01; 15.2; 13.7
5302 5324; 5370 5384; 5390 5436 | -0.04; 15.7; 13.7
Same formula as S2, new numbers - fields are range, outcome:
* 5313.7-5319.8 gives 15.4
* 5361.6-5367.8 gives 14.9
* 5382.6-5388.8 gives 12.7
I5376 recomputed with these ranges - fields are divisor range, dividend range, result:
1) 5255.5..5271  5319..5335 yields 1.17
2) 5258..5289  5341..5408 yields 1.12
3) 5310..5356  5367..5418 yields 0.96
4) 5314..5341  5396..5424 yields 0.96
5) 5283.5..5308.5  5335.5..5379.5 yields 1.02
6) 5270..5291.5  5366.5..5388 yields 1.09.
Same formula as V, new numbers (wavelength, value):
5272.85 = 13.8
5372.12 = 14.3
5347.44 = 14.5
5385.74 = 12.2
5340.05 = 13.2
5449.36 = 12.9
